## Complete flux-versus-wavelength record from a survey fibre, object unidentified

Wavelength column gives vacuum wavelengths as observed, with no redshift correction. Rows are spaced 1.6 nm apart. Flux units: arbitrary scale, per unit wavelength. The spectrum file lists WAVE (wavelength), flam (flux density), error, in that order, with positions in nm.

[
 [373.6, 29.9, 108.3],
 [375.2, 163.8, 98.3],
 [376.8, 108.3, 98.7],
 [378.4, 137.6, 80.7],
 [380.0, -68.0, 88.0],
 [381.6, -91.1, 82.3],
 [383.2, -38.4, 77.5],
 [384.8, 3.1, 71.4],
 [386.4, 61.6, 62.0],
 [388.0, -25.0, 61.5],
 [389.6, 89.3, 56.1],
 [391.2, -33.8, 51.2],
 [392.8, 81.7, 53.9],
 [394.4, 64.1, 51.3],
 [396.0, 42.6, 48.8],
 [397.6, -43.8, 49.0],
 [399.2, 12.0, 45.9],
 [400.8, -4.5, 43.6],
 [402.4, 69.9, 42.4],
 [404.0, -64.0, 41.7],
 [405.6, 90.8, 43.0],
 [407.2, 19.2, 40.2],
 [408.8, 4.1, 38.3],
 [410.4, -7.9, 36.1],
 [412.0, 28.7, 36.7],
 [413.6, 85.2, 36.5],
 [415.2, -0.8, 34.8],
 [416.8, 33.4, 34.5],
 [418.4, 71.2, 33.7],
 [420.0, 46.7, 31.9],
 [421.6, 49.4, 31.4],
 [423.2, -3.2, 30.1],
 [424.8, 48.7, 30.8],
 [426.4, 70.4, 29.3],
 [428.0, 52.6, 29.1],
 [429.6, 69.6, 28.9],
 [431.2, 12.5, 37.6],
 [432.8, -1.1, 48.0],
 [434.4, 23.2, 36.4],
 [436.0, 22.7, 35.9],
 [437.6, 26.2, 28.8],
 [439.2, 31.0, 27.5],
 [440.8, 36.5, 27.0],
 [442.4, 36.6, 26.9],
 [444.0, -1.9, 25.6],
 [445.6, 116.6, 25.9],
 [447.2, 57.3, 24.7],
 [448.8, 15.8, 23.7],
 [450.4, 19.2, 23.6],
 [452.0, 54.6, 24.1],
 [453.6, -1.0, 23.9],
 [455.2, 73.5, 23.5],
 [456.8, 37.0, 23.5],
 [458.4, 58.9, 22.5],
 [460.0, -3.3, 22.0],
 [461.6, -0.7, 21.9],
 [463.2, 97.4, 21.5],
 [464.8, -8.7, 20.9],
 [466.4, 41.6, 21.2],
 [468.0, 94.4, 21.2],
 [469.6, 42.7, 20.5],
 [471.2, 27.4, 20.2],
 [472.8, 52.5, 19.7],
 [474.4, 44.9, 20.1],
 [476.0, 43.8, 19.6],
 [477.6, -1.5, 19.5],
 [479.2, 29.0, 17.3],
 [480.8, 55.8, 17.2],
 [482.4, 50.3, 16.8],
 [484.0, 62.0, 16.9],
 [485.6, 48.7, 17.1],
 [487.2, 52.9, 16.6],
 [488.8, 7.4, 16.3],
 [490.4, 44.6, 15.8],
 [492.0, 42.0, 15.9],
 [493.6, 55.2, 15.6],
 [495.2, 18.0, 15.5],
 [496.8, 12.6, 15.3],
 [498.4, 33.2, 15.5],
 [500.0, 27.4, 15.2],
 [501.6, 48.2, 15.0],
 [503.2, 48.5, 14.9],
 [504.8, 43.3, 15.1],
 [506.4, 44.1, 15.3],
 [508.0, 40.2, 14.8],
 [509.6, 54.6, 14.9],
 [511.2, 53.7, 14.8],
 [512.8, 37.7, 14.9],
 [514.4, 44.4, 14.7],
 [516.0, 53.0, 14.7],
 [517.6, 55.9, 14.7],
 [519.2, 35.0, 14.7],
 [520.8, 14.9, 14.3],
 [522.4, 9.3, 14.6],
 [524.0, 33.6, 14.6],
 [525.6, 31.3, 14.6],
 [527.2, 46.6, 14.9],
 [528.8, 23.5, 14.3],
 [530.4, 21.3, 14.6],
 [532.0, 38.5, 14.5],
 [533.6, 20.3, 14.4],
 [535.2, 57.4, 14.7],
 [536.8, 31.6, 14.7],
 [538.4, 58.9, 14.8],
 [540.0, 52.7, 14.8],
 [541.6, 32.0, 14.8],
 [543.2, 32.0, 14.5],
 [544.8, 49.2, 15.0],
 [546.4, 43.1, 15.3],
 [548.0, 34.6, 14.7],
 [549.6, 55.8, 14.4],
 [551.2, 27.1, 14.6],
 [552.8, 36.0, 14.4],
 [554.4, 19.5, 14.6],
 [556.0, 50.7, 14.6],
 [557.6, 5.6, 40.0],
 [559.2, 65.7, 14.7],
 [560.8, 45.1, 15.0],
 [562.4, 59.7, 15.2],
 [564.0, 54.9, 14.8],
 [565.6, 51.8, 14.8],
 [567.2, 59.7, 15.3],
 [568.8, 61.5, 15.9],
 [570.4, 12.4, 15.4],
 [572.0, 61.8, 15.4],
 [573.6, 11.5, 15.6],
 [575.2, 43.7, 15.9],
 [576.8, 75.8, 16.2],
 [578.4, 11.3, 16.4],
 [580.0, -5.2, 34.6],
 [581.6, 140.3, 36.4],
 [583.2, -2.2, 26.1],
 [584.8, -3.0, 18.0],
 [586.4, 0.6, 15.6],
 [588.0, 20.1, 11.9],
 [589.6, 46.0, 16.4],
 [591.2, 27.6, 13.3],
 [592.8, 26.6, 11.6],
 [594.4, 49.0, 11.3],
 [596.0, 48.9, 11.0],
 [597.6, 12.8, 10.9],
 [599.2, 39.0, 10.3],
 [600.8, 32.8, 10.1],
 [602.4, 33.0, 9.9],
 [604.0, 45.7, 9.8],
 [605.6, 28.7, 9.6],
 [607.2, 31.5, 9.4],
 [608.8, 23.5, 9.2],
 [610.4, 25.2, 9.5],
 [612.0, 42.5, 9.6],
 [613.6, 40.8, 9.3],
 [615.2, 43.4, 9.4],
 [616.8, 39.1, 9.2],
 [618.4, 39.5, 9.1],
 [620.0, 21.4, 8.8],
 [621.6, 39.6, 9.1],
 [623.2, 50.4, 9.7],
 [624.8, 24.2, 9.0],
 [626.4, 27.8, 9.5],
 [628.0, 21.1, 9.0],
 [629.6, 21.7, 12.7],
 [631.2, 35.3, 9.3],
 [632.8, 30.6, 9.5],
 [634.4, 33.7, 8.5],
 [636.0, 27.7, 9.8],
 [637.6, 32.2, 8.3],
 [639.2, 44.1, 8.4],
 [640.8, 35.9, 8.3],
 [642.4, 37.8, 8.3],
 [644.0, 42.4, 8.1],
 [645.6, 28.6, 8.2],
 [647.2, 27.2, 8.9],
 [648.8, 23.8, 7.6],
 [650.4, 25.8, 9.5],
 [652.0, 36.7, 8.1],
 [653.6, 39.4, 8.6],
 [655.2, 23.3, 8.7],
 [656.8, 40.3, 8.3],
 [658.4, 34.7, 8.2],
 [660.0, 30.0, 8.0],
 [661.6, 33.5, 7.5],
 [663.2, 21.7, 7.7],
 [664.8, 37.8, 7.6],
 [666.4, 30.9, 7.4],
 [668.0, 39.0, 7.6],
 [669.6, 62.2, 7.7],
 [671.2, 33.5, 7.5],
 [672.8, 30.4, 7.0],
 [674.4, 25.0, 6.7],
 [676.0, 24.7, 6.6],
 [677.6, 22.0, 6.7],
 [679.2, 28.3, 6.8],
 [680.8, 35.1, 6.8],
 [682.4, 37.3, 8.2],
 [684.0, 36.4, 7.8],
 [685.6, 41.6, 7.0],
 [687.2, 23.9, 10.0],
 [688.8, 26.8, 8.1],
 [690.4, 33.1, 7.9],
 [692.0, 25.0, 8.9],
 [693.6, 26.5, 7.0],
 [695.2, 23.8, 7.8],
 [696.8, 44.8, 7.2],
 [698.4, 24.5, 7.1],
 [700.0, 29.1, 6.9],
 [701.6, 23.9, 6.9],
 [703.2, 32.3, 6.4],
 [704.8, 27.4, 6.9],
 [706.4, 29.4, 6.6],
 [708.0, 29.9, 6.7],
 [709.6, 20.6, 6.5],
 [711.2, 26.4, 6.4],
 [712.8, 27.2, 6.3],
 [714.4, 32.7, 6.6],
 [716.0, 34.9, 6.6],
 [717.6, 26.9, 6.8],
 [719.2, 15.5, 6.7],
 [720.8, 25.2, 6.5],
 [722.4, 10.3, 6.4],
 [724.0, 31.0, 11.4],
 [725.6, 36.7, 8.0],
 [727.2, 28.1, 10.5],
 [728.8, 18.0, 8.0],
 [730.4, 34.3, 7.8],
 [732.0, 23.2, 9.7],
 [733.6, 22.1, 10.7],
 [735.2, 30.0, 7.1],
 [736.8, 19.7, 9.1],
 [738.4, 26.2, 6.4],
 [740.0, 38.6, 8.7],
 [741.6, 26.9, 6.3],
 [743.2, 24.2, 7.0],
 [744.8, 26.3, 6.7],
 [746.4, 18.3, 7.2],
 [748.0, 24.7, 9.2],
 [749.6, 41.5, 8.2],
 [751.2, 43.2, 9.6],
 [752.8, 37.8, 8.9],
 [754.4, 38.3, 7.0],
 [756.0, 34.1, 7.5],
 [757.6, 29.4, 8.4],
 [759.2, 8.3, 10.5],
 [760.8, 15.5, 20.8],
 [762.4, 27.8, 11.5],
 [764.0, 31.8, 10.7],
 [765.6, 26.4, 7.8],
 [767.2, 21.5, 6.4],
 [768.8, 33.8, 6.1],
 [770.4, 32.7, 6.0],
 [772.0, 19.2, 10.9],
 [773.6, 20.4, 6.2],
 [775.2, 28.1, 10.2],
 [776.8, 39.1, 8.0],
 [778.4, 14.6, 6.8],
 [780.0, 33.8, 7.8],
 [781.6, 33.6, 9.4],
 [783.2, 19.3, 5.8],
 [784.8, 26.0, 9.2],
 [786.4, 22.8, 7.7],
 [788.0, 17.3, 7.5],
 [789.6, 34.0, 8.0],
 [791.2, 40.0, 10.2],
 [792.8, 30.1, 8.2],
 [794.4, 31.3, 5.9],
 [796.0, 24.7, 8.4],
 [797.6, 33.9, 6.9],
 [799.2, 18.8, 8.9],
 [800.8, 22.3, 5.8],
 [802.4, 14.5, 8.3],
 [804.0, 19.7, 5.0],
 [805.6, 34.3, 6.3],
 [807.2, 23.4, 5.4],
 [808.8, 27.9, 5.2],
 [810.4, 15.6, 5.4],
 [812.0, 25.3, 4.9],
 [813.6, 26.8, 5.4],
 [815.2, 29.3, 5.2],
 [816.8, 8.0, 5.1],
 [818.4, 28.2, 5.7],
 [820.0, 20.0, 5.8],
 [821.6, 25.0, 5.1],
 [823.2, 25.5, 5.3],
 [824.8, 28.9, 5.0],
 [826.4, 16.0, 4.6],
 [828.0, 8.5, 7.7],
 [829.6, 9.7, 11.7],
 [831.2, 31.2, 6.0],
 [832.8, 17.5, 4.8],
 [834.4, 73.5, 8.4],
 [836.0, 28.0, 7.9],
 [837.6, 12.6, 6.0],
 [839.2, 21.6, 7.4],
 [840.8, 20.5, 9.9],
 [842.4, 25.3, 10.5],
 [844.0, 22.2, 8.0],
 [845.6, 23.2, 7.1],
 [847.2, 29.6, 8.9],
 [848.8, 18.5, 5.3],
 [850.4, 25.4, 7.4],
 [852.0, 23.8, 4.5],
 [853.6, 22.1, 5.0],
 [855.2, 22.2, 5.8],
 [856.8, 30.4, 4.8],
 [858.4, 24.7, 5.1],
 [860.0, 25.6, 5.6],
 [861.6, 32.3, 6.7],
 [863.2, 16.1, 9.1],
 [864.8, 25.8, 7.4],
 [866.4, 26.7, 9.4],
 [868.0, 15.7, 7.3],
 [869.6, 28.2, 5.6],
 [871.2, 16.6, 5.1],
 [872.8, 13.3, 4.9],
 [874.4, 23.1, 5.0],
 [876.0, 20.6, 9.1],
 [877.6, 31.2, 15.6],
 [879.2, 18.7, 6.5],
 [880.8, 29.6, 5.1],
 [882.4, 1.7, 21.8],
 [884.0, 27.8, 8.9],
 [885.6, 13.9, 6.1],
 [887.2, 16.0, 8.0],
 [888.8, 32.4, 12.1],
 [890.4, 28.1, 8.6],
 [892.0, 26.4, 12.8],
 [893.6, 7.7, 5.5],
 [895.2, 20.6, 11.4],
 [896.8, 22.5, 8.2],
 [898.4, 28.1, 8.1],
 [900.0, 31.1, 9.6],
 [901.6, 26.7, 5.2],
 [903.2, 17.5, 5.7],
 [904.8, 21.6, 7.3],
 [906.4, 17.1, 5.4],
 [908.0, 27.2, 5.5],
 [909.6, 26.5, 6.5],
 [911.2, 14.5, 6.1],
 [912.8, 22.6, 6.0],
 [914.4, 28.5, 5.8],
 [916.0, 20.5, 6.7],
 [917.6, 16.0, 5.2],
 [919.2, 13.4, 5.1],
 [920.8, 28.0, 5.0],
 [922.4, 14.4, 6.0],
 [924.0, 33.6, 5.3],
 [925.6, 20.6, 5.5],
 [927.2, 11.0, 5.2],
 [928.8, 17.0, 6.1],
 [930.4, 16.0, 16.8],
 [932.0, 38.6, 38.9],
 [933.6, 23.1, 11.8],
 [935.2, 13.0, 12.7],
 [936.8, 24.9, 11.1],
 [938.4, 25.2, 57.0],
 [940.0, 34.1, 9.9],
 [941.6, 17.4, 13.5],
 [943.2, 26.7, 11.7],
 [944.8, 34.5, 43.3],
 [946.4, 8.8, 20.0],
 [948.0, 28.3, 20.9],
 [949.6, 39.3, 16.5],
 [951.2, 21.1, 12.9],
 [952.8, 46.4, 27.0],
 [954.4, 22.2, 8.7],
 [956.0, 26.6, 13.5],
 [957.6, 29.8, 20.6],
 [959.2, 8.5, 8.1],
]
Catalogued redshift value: 0.02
